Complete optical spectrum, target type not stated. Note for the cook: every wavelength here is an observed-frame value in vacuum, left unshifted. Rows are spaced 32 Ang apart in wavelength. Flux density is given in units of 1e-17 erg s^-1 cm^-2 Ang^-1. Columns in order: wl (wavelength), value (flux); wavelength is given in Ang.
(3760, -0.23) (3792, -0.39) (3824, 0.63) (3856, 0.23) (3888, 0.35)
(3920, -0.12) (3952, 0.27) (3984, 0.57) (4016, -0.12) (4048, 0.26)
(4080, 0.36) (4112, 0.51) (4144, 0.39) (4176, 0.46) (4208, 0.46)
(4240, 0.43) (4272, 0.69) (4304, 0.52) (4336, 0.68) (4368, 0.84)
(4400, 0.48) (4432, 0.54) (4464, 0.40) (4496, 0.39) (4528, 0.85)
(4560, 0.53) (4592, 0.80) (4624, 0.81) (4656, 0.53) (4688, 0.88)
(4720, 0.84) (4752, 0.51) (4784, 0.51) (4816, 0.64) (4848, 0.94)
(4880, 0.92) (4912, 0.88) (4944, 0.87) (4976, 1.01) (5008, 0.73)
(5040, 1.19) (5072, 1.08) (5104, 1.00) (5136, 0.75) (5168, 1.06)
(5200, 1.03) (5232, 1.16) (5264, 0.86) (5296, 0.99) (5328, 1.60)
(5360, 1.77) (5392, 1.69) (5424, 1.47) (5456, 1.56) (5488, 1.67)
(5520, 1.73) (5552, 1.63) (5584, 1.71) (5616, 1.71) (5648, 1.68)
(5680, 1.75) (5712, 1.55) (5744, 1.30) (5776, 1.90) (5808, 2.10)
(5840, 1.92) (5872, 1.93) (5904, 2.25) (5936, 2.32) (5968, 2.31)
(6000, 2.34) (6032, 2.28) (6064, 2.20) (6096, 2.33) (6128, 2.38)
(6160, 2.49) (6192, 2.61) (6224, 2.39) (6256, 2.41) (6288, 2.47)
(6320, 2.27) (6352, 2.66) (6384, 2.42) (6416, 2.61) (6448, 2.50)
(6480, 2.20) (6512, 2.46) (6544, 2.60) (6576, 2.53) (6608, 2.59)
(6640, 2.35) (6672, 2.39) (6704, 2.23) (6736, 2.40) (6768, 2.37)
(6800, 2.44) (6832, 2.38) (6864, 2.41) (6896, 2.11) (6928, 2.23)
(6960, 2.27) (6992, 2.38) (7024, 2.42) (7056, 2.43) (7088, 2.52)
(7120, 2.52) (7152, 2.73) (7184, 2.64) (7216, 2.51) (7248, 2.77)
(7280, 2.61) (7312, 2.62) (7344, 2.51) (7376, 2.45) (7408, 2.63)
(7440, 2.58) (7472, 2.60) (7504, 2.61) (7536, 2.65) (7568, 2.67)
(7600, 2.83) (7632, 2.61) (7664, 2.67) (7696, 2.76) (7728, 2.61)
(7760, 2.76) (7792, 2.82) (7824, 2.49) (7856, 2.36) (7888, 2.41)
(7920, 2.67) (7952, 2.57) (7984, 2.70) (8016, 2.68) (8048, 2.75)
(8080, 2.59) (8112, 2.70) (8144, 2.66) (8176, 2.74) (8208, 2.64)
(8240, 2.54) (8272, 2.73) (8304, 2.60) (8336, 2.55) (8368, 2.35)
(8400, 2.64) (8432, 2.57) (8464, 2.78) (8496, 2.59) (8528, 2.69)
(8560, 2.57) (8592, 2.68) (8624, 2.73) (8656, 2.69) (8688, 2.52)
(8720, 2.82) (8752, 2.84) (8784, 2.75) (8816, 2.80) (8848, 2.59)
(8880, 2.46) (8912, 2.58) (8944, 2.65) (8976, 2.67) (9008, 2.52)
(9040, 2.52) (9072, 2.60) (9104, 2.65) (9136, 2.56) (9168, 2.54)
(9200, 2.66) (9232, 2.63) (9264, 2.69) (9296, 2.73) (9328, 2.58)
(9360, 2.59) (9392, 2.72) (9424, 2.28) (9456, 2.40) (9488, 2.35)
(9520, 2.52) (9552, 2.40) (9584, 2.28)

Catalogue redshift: 0.335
